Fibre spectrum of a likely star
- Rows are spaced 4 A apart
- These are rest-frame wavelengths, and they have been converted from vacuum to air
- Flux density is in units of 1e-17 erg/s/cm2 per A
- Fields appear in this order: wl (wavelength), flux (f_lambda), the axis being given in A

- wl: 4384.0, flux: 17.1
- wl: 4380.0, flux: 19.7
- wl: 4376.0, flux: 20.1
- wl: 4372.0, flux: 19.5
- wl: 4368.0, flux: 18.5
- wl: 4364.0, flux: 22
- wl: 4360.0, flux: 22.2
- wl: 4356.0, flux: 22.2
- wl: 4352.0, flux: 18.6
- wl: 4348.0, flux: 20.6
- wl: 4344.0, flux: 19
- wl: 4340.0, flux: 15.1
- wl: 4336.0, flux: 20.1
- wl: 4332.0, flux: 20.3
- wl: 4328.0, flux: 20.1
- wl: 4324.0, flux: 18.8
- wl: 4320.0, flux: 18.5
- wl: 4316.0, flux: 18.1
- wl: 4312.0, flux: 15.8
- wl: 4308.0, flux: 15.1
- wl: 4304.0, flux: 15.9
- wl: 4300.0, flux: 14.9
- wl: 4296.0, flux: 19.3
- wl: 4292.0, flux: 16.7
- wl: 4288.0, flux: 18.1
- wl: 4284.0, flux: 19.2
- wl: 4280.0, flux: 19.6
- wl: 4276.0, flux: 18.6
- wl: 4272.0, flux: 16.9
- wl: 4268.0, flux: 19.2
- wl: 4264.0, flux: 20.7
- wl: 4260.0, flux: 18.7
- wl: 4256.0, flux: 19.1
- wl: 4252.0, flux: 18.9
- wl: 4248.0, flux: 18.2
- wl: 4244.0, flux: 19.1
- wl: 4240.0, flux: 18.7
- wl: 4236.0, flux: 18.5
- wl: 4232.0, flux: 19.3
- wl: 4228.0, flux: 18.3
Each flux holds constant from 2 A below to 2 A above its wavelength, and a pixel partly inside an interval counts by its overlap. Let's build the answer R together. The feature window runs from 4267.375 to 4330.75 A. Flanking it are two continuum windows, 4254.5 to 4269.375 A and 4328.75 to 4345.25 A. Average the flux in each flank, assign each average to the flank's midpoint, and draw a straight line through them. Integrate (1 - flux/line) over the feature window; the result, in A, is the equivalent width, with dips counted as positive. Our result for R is 4.3 A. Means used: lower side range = 19.4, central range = 17.8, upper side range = 18.7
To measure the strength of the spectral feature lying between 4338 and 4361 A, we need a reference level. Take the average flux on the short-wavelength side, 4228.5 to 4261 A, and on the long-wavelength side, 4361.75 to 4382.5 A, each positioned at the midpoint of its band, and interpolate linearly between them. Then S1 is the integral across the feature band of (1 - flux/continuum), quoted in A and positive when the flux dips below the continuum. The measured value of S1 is 0.3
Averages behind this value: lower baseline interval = 18.8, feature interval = 19.5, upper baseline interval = 19.9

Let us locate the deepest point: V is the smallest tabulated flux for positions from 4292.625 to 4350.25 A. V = 14.9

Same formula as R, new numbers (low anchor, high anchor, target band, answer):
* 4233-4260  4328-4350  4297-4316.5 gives 3.1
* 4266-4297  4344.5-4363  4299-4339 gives 3.9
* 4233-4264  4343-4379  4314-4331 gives 0.7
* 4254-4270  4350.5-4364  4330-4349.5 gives 1.8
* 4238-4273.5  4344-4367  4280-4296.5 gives 0.9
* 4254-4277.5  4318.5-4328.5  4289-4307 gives 2.2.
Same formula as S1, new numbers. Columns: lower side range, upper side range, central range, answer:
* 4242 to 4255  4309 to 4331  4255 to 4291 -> -0.50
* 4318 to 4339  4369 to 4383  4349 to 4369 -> -1.41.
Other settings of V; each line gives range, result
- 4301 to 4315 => 15.1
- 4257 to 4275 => 16.9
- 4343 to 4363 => 18.6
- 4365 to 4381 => 18.5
